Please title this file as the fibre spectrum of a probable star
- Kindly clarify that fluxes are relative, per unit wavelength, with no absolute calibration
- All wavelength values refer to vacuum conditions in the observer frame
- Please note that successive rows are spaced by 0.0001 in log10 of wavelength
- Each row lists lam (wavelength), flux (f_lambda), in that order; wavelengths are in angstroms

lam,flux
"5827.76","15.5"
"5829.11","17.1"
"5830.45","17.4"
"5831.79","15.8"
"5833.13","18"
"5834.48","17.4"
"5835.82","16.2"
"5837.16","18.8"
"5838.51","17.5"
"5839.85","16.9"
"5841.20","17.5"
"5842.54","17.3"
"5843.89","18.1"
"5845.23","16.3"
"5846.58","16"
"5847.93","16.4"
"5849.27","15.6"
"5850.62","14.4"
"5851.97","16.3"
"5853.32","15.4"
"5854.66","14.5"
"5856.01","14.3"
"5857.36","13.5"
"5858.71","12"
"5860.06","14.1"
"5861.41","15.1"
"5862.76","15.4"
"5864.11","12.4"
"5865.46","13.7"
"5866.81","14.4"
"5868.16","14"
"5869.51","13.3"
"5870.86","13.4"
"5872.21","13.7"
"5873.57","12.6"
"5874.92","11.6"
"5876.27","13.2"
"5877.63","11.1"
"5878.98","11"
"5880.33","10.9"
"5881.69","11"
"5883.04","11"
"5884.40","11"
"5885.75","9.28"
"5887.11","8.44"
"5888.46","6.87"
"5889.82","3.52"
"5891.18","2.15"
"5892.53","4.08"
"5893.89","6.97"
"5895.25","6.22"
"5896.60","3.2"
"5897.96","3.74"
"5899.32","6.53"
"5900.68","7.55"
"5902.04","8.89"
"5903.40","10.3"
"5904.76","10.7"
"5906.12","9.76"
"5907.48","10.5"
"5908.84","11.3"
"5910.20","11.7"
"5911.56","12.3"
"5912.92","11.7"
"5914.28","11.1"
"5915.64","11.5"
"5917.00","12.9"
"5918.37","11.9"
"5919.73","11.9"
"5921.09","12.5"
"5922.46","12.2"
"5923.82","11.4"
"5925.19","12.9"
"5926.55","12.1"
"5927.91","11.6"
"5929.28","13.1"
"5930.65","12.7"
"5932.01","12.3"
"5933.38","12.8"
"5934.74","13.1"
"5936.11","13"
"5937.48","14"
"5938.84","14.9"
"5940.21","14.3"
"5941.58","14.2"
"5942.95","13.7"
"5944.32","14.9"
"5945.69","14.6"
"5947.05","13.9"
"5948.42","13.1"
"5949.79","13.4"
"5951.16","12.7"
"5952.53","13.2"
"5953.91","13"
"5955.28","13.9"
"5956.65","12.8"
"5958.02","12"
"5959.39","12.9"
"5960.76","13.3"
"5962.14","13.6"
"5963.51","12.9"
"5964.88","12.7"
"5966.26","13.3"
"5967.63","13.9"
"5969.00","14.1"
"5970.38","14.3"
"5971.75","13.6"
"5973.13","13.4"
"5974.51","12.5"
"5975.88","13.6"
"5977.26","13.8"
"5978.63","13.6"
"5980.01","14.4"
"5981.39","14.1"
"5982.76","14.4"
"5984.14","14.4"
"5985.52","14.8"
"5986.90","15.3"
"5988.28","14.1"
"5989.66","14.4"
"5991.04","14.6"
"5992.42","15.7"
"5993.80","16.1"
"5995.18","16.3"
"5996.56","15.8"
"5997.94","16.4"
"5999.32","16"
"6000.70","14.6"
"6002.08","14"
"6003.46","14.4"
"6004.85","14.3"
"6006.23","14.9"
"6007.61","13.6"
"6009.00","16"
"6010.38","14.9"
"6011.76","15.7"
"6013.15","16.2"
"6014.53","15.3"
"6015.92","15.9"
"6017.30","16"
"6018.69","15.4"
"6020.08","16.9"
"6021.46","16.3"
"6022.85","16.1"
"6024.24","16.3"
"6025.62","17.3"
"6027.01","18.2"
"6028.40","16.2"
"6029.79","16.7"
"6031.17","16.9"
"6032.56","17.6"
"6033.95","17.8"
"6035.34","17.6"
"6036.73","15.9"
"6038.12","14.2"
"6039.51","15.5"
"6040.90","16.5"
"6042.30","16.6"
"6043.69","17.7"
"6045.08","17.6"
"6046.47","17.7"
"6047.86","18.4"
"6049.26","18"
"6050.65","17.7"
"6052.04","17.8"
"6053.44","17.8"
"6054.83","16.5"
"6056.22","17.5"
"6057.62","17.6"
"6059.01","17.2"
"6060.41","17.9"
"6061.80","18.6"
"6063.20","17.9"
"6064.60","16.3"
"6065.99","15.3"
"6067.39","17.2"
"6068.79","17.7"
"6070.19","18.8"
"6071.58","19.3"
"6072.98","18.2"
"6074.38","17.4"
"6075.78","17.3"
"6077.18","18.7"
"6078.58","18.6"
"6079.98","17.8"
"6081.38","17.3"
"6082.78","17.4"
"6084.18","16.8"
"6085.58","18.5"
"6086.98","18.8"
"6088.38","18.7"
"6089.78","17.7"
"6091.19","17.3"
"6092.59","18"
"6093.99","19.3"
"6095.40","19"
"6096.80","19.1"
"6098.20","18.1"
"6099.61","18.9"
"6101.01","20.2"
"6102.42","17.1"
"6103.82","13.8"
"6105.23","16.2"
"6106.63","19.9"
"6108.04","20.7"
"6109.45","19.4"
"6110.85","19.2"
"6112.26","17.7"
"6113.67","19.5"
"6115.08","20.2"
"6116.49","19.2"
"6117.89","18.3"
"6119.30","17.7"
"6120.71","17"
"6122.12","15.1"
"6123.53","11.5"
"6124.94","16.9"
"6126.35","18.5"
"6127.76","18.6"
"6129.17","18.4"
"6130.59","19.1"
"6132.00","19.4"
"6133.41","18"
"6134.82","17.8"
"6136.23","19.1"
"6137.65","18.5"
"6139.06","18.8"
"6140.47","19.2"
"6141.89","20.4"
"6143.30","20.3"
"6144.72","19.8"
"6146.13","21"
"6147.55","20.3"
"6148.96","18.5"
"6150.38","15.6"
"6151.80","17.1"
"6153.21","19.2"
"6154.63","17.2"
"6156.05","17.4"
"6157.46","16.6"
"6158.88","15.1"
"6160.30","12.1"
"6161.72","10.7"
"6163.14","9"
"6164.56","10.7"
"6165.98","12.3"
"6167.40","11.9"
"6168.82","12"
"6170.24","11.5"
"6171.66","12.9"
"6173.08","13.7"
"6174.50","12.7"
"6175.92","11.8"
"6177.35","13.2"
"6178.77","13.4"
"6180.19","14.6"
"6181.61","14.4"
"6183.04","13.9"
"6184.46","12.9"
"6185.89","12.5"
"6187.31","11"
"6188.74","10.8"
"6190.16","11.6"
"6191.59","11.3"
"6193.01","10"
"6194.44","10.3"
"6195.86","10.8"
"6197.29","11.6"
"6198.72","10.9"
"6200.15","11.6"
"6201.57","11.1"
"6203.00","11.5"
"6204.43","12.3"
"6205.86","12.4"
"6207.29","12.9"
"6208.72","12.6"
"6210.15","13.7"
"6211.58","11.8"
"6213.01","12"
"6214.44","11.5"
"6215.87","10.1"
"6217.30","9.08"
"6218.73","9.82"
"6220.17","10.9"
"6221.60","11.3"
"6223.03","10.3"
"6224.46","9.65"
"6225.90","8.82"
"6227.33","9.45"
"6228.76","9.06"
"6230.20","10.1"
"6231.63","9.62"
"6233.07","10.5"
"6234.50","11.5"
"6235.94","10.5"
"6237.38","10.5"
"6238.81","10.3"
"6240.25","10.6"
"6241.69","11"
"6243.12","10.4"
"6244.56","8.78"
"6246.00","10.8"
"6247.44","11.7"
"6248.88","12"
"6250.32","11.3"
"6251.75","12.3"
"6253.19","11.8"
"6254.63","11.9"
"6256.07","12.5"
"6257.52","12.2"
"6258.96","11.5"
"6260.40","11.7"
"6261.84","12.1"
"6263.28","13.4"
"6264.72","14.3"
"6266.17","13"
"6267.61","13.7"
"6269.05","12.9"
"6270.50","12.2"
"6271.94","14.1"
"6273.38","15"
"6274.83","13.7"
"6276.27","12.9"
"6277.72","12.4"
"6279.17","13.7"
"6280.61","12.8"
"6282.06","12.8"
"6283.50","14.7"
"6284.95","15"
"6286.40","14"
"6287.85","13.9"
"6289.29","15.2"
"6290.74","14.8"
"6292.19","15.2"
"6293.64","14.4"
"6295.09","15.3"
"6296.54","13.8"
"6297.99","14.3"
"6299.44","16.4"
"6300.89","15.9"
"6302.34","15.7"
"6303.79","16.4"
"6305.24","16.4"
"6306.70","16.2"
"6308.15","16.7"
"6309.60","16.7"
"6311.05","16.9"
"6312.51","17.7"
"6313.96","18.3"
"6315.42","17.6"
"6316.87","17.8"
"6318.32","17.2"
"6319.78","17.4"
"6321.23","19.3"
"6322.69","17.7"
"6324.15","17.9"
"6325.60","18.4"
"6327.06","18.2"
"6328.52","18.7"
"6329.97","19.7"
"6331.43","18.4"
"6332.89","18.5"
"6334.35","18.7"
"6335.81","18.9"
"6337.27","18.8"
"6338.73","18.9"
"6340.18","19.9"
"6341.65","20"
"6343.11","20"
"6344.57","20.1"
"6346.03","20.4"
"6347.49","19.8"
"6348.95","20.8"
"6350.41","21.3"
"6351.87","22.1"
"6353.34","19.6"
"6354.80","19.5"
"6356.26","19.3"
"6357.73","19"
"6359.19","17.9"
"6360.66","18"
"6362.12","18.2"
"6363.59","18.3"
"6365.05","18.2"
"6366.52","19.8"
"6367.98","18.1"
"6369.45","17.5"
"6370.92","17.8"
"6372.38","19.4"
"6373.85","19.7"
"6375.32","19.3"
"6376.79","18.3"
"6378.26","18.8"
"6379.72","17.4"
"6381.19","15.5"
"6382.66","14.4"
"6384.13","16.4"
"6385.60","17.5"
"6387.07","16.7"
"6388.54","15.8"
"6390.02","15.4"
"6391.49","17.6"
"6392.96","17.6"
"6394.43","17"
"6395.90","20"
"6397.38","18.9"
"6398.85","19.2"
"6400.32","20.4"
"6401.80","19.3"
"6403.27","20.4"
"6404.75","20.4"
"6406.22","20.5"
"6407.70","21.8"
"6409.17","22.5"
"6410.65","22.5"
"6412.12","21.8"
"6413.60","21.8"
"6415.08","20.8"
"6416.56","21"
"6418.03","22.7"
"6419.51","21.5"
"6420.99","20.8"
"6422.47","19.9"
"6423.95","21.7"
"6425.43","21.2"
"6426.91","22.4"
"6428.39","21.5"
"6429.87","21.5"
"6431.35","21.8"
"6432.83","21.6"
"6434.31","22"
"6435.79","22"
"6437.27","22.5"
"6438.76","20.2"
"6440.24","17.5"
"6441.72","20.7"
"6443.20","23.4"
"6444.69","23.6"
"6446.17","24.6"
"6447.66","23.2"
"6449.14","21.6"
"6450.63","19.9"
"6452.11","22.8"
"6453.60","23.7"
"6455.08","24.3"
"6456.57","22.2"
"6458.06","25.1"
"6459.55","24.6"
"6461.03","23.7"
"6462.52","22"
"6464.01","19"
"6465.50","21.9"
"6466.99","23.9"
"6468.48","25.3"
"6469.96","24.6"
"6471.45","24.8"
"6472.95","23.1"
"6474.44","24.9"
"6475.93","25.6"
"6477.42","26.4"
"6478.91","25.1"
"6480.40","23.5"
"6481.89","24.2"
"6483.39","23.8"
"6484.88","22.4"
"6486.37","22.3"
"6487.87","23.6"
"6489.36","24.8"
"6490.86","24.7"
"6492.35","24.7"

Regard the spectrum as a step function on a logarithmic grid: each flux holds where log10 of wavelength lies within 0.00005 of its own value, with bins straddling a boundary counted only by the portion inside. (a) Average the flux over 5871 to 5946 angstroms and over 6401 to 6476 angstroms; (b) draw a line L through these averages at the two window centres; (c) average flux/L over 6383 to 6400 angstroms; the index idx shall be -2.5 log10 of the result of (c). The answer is 0.21 mag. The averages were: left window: 10.8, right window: 22.2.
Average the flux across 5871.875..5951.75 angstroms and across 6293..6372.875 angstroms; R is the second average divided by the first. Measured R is 1.66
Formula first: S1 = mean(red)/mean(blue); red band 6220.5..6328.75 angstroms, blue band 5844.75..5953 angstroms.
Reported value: 1.2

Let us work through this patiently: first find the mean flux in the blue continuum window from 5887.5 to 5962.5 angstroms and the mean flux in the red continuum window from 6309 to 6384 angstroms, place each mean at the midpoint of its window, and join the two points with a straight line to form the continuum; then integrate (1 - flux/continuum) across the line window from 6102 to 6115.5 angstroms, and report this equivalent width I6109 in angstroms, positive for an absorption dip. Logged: -3.68 angstroms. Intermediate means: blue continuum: 11.2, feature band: 18.4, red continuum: 18.6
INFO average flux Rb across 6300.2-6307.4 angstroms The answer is 16.1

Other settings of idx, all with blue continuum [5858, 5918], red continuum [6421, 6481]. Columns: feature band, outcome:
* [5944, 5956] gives -0.16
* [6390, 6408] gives 0.13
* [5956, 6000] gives -0.15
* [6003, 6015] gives -0.16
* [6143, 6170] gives 0.05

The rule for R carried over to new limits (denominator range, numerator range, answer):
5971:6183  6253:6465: 1.11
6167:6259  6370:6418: 1.66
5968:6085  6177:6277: 0.72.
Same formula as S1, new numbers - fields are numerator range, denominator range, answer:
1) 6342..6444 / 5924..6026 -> 1.38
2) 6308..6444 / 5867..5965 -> 1.70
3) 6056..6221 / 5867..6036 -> 1.21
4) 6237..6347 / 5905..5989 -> 1.16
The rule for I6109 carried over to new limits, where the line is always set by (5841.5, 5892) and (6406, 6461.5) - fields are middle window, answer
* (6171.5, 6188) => 4.4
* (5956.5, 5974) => 1.3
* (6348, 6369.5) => 1.6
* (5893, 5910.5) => 6.9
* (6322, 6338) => 1.4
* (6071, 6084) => -1.4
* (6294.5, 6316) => 3.9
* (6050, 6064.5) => -1.5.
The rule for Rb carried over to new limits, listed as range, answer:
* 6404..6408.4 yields 20.9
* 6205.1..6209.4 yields 12.6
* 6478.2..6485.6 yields 23.8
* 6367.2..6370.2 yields 17.8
